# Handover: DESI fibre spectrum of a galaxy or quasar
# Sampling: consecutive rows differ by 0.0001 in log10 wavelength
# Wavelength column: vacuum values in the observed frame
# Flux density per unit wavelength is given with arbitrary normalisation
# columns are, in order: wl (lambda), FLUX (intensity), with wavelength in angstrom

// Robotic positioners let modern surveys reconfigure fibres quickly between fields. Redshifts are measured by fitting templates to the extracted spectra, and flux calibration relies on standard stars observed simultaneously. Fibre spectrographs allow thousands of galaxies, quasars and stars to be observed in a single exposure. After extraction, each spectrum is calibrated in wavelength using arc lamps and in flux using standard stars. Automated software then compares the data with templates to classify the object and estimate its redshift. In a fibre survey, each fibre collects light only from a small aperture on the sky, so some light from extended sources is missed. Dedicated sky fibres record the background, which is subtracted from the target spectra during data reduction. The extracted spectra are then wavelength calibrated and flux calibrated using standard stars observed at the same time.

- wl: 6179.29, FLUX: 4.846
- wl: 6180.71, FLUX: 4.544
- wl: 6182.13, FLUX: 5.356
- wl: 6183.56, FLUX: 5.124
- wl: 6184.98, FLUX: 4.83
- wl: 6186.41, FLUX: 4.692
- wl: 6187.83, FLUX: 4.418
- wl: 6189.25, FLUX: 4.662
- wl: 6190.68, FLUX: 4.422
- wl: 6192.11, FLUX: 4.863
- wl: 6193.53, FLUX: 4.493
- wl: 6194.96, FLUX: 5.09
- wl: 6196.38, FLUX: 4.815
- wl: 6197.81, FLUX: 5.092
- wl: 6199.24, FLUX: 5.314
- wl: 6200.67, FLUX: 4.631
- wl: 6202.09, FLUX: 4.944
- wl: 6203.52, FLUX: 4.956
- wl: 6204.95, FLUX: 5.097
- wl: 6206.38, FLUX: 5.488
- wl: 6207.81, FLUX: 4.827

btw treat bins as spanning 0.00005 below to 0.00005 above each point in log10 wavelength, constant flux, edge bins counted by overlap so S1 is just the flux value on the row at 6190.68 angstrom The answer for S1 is 4.422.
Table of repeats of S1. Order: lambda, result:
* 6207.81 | 4.827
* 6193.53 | 4.493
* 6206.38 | 5.488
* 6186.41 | 4.692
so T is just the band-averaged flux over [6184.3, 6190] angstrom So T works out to 4.65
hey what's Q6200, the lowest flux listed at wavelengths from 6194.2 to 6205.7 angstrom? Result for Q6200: 4.631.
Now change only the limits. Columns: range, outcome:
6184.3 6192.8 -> 4.418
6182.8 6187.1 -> 4.692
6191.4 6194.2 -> 4.493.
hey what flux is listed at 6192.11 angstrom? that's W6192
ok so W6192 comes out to 4.863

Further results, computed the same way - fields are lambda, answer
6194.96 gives 5.09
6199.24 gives 5.314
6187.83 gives 4.418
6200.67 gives 4.631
